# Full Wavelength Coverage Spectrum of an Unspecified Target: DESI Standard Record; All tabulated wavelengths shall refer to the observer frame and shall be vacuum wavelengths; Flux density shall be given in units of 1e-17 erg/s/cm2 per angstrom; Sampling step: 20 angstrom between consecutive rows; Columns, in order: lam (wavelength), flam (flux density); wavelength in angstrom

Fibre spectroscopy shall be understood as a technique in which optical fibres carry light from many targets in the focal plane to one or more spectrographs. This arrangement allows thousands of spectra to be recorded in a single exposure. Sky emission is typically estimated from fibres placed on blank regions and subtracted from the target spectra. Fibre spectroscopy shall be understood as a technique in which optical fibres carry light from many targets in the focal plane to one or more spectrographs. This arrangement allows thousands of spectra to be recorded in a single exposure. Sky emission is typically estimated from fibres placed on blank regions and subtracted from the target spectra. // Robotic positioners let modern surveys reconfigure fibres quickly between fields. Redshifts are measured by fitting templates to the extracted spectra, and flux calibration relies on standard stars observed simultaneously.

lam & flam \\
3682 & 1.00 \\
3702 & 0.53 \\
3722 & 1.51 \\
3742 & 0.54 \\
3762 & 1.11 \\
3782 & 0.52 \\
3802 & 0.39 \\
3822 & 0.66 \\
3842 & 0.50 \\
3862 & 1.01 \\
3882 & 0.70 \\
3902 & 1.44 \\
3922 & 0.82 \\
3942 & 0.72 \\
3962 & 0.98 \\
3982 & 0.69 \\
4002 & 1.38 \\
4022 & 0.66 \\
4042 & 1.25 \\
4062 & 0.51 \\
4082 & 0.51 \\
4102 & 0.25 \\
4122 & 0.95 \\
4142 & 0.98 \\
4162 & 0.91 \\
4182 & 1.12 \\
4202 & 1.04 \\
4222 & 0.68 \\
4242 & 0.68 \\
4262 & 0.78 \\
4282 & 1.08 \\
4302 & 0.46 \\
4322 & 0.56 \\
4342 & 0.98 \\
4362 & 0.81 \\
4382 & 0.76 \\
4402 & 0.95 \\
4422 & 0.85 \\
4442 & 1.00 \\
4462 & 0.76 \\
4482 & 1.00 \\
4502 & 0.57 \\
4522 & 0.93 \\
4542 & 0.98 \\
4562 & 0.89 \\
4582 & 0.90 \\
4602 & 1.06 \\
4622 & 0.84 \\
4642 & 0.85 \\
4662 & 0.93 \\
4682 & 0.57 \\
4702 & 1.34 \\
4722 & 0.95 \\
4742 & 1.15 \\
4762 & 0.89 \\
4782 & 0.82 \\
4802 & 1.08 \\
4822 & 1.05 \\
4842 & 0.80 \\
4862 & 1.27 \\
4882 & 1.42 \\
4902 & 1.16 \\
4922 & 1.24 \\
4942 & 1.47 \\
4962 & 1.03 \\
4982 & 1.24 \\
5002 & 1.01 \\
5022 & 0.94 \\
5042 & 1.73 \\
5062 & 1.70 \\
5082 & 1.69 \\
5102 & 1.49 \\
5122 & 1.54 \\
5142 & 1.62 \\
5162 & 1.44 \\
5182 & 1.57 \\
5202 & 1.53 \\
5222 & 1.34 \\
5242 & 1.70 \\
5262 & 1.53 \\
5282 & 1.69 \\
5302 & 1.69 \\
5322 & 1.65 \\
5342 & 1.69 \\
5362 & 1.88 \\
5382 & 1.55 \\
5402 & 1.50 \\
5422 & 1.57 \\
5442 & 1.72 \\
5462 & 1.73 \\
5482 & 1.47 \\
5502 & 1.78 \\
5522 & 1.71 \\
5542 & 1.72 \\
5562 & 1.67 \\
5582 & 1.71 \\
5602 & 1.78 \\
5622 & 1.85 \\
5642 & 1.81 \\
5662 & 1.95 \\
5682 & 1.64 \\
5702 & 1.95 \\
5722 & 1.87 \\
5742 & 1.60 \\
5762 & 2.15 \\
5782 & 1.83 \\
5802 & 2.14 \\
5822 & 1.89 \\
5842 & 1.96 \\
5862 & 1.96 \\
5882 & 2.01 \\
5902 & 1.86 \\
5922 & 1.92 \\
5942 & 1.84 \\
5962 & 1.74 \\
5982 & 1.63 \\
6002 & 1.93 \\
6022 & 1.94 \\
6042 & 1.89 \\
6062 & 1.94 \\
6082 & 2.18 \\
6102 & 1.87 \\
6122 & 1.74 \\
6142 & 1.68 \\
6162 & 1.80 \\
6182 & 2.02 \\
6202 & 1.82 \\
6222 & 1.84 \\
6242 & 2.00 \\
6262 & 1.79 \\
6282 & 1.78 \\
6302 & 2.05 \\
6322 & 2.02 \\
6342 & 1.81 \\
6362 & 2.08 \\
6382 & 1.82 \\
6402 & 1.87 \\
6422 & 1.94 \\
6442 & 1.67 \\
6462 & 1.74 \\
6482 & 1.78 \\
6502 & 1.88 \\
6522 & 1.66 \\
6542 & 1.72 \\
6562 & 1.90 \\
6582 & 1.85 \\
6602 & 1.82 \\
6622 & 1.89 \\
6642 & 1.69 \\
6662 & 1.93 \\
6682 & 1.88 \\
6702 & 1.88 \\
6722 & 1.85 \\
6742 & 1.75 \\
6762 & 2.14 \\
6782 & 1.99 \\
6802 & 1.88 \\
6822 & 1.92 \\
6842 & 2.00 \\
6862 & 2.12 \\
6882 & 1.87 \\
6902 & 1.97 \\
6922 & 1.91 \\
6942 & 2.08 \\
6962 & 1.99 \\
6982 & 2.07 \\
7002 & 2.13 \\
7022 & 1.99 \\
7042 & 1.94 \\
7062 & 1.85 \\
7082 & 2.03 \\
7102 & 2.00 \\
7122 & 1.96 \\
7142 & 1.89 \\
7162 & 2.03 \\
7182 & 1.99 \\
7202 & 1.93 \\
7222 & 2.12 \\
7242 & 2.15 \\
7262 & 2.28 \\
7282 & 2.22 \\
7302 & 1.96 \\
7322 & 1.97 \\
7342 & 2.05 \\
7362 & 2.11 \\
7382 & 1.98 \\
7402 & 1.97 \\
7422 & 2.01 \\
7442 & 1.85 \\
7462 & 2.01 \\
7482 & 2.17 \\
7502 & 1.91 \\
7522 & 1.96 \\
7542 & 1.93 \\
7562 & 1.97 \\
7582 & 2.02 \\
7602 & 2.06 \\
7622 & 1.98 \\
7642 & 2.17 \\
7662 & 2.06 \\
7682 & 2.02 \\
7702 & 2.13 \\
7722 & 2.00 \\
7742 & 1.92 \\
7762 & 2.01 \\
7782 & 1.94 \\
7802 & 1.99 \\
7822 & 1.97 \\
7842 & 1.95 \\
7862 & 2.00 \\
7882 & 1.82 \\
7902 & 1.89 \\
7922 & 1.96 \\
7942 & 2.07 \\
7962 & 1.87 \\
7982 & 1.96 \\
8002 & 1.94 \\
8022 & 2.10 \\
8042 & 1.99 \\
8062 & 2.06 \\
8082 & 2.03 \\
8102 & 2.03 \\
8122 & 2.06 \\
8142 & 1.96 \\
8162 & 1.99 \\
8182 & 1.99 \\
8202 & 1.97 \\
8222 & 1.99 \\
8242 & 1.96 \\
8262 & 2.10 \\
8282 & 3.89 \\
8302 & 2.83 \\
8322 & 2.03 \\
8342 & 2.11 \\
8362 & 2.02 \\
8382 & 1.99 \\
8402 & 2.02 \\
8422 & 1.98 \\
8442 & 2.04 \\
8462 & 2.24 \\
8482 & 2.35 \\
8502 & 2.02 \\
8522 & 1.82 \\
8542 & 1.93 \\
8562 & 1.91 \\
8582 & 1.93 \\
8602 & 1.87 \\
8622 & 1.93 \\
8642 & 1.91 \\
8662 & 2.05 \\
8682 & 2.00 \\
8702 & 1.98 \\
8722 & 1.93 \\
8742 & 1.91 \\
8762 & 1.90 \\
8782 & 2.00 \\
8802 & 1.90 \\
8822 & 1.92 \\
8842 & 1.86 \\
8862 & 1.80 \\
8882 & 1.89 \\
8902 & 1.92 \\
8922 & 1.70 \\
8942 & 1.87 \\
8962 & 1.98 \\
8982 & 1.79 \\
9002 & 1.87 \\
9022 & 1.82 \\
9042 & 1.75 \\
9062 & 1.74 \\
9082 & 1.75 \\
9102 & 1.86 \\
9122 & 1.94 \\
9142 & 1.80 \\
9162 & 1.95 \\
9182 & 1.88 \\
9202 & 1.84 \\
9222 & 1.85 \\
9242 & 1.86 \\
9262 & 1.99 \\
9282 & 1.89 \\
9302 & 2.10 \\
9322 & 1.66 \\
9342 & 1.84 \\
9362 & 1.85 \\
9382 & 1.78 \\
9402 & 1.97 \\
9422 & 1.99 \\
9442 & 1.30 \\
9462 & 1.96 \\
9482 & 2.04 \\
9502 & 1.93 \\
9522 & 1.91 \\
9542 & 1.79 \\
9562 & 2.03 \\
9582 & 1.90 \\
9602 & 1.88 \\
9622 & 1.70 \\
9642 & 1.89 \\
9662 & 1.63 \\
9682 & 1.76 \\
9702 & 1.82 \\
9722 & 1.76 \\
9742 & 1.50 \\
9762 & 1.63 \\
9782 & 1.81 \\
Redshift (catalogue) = 0.261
